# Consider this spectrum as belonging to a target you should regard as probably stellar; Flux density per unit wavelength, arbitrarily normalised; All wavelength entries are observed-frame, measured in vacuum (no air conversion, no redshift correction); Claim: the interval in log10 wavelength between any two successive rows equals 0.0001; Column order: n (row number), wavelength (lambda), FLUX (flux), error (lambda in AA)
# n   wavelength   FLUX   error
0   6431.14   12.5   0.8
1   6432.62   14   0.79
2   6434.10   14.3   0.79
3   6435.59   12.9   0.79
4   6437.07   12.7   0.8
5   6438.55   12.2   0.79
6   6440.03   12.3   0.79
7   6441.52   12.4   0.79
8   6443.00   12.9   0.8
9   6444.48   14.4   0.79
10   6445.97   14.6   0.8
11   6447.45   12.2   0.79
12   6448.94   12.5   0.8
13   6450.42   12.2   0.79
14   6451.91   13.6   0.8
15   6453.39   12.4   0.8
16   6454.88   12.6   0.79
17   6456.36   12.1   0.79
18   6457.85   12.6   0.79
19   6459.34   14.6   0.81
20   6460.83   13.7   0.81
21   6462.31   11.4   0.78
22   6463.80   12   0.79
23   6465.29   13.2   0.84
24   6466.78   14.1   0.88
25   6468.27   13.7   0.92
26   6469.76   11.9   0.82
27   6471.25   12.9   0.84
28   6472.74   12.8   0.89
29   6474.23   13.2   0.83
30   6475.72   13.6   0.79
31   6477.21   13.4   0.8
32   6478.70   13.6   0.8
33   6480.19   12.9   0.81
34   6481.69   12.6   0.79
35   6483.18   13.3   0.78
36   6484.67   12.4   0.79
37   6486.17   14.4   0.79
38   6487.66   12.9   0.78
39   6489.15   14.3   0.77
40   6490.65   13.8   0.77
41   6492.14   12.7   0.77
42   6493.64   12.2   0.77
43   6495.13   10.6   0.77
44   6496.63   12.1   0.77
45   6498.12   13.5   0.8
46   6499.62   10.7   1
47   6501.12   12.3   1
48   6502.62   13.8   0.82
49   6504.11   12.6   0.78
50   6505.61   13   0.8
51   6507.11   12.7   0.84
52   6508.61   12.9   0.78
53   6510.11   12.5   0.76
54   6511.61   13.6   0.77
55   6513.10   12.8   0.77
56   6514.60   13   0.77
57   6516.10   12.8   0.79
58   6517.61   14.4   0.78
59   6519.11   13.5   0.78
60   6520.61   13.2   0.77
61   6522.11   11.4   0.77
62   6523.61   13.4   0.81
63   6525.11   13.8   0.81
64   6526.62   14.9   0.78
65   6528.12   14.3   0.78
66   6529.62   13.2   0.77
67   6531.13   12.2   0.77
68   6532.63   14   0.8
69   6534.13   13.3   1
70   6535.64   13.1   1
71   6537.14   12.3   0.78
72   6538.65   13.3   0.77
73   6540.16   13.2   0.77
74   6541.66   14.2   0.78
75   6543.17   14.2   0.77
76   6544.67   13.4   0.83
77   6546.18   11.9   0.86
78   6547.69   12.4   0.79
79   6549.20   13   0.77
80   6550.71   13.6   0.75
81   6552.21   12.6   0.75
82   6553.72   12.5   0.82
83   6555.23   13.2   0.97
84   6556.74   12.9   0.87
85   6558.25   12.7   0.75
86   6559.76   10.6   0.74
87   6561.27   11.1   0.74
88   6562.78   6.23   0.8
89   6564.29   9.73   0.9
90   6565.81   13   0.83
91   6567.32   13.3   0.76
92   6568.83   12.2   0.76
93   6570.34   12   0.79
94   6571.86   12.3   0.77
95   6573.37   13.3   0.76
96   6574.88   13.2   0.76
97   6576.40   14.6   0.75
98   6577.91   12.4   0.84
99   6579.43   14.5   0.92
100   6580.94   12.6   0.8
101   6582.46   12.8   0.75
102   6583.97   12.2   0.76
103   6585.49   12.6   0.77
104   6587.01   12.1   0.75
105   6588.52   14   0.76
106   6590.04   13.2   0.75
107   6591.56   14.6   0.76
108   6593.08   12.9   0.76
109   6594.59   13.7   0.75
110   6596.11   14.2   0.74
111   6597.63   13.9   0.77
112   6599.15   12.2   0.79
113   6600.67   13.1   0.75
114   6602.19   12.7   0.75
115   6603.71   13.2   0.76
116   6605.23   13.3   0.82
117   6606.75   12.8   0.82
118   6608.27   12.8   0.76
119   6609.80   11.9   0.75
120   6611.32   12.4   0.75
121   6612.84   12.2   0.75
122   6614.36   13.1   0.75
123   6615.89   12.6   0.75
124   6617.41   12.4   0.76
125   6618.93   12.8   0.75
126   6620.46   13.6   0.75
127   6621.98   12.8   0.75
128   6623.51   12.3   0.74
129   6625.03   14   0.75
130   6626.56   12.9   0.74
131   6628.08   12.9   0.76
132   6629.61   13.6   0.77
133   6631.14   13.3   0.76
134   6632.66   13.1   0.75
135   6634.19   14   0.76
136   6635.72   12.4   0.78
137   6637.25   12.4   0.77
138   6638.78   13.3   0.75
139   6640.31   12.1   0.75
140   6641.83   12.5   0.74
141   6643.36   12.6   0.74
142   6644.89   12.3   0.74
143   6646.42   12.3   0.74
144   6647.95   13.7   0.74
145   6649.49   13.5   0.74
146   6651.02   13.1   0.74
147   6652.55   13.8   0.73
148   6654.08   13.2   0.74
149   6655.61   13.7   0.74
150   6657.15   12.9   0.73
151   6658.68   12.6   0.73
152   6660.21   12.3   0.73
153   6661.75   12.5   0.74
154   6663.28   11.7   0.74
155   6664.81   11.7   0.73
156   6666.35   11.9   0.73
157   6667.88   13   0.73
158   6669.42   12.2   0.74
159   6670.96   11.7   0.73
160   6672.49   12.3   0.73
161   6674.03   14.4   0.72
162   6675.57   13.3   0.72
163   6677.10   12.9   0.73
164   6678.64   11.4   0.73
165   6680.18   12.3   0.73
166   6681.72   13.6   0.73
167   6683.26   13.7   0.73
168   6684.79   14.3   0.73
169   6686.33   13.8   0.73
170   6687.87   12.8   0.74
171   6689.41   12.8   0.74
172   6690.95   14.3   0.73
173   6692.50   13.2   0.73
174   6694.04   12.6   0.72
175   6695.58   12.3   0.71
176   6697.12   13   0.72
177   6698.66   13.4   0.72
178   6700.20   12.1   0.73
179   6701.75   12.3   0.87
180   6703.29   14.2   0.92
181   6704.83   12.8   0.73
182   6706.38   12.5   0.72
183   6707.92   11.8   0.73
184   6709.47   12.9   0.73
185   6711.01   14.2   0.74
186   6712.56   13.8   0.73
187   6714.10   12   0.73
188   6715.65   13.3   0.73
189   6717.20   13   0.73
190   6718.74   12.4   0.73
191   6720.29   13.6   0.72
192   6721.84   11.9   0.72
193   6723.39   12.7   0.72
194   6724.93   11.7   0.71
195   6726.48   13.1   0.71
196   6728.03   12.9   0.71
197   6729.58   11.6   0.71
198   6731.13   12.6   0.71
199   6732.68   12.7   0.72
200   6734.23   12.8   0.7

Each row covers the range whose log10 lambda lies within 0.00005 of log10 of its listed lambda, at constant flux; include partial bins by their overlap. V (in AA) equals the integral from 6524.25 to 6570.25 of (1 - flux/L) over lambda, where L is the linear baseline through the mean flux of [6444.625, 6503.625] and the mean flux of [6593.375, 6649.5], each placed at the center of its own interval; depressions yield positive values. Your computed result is 0.9 AA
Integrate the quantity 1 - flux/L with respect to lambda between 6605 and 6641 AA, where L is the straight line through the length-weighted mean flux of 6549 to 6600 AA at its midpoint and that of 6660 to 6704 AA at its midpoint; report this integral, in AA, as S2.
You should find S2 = -0.4 AA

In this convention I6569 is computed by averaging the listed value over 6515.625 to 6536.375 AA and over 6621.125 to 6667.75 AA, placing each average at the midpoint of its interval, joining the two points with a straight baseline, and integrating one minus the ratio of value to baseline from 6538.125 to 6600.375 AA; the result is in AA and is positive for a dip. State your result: 2.1 AA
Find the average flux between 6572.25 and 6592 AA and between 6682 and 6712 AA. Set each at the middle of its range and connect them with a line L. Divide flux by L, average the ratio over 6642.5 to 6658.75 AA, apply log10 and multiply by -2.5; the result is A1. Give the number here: 0.01 mag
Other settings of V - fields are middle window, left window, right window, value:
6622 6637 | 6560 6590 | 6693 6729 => -0.7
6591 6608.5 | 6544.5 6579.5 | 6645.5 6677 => -1.1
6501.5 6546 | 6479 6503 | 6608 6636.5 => -1.5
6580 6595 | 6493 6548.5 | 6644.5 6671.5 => -0.3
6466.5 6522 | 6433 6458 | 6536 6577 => -1.1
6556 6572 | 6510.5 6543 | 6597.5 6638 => 2.1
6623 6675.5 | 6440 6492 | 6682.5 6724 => 0.8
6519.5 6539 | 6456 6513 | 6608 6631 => -0.6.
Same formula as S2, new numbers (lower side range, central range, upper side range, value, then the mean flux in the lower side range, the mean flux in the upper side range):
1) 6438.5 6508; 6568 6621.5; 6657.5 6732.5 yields -0.62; 12.9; 12.8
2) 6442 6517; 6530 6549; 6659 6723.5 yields -0.32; 12.9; 12.8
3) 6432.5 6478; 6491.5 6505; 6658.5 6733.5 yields 0.71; 13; 12.8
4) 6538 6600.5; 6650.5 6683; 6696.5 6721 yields 0.48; 12.7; 13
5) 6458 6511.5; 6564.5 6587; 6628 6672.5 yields 0.02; 12.9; 12.8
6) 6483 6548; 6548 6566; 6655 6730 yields 1.75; 13.1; 12.8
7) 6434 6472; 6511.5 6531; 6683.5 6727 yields -0.66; 12.9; 13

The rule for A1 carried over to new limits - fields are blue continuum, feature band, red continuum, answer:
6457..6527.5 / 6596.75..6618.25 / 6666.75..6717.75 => 0.02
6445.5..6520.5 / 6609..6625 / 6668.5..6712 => 0.02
